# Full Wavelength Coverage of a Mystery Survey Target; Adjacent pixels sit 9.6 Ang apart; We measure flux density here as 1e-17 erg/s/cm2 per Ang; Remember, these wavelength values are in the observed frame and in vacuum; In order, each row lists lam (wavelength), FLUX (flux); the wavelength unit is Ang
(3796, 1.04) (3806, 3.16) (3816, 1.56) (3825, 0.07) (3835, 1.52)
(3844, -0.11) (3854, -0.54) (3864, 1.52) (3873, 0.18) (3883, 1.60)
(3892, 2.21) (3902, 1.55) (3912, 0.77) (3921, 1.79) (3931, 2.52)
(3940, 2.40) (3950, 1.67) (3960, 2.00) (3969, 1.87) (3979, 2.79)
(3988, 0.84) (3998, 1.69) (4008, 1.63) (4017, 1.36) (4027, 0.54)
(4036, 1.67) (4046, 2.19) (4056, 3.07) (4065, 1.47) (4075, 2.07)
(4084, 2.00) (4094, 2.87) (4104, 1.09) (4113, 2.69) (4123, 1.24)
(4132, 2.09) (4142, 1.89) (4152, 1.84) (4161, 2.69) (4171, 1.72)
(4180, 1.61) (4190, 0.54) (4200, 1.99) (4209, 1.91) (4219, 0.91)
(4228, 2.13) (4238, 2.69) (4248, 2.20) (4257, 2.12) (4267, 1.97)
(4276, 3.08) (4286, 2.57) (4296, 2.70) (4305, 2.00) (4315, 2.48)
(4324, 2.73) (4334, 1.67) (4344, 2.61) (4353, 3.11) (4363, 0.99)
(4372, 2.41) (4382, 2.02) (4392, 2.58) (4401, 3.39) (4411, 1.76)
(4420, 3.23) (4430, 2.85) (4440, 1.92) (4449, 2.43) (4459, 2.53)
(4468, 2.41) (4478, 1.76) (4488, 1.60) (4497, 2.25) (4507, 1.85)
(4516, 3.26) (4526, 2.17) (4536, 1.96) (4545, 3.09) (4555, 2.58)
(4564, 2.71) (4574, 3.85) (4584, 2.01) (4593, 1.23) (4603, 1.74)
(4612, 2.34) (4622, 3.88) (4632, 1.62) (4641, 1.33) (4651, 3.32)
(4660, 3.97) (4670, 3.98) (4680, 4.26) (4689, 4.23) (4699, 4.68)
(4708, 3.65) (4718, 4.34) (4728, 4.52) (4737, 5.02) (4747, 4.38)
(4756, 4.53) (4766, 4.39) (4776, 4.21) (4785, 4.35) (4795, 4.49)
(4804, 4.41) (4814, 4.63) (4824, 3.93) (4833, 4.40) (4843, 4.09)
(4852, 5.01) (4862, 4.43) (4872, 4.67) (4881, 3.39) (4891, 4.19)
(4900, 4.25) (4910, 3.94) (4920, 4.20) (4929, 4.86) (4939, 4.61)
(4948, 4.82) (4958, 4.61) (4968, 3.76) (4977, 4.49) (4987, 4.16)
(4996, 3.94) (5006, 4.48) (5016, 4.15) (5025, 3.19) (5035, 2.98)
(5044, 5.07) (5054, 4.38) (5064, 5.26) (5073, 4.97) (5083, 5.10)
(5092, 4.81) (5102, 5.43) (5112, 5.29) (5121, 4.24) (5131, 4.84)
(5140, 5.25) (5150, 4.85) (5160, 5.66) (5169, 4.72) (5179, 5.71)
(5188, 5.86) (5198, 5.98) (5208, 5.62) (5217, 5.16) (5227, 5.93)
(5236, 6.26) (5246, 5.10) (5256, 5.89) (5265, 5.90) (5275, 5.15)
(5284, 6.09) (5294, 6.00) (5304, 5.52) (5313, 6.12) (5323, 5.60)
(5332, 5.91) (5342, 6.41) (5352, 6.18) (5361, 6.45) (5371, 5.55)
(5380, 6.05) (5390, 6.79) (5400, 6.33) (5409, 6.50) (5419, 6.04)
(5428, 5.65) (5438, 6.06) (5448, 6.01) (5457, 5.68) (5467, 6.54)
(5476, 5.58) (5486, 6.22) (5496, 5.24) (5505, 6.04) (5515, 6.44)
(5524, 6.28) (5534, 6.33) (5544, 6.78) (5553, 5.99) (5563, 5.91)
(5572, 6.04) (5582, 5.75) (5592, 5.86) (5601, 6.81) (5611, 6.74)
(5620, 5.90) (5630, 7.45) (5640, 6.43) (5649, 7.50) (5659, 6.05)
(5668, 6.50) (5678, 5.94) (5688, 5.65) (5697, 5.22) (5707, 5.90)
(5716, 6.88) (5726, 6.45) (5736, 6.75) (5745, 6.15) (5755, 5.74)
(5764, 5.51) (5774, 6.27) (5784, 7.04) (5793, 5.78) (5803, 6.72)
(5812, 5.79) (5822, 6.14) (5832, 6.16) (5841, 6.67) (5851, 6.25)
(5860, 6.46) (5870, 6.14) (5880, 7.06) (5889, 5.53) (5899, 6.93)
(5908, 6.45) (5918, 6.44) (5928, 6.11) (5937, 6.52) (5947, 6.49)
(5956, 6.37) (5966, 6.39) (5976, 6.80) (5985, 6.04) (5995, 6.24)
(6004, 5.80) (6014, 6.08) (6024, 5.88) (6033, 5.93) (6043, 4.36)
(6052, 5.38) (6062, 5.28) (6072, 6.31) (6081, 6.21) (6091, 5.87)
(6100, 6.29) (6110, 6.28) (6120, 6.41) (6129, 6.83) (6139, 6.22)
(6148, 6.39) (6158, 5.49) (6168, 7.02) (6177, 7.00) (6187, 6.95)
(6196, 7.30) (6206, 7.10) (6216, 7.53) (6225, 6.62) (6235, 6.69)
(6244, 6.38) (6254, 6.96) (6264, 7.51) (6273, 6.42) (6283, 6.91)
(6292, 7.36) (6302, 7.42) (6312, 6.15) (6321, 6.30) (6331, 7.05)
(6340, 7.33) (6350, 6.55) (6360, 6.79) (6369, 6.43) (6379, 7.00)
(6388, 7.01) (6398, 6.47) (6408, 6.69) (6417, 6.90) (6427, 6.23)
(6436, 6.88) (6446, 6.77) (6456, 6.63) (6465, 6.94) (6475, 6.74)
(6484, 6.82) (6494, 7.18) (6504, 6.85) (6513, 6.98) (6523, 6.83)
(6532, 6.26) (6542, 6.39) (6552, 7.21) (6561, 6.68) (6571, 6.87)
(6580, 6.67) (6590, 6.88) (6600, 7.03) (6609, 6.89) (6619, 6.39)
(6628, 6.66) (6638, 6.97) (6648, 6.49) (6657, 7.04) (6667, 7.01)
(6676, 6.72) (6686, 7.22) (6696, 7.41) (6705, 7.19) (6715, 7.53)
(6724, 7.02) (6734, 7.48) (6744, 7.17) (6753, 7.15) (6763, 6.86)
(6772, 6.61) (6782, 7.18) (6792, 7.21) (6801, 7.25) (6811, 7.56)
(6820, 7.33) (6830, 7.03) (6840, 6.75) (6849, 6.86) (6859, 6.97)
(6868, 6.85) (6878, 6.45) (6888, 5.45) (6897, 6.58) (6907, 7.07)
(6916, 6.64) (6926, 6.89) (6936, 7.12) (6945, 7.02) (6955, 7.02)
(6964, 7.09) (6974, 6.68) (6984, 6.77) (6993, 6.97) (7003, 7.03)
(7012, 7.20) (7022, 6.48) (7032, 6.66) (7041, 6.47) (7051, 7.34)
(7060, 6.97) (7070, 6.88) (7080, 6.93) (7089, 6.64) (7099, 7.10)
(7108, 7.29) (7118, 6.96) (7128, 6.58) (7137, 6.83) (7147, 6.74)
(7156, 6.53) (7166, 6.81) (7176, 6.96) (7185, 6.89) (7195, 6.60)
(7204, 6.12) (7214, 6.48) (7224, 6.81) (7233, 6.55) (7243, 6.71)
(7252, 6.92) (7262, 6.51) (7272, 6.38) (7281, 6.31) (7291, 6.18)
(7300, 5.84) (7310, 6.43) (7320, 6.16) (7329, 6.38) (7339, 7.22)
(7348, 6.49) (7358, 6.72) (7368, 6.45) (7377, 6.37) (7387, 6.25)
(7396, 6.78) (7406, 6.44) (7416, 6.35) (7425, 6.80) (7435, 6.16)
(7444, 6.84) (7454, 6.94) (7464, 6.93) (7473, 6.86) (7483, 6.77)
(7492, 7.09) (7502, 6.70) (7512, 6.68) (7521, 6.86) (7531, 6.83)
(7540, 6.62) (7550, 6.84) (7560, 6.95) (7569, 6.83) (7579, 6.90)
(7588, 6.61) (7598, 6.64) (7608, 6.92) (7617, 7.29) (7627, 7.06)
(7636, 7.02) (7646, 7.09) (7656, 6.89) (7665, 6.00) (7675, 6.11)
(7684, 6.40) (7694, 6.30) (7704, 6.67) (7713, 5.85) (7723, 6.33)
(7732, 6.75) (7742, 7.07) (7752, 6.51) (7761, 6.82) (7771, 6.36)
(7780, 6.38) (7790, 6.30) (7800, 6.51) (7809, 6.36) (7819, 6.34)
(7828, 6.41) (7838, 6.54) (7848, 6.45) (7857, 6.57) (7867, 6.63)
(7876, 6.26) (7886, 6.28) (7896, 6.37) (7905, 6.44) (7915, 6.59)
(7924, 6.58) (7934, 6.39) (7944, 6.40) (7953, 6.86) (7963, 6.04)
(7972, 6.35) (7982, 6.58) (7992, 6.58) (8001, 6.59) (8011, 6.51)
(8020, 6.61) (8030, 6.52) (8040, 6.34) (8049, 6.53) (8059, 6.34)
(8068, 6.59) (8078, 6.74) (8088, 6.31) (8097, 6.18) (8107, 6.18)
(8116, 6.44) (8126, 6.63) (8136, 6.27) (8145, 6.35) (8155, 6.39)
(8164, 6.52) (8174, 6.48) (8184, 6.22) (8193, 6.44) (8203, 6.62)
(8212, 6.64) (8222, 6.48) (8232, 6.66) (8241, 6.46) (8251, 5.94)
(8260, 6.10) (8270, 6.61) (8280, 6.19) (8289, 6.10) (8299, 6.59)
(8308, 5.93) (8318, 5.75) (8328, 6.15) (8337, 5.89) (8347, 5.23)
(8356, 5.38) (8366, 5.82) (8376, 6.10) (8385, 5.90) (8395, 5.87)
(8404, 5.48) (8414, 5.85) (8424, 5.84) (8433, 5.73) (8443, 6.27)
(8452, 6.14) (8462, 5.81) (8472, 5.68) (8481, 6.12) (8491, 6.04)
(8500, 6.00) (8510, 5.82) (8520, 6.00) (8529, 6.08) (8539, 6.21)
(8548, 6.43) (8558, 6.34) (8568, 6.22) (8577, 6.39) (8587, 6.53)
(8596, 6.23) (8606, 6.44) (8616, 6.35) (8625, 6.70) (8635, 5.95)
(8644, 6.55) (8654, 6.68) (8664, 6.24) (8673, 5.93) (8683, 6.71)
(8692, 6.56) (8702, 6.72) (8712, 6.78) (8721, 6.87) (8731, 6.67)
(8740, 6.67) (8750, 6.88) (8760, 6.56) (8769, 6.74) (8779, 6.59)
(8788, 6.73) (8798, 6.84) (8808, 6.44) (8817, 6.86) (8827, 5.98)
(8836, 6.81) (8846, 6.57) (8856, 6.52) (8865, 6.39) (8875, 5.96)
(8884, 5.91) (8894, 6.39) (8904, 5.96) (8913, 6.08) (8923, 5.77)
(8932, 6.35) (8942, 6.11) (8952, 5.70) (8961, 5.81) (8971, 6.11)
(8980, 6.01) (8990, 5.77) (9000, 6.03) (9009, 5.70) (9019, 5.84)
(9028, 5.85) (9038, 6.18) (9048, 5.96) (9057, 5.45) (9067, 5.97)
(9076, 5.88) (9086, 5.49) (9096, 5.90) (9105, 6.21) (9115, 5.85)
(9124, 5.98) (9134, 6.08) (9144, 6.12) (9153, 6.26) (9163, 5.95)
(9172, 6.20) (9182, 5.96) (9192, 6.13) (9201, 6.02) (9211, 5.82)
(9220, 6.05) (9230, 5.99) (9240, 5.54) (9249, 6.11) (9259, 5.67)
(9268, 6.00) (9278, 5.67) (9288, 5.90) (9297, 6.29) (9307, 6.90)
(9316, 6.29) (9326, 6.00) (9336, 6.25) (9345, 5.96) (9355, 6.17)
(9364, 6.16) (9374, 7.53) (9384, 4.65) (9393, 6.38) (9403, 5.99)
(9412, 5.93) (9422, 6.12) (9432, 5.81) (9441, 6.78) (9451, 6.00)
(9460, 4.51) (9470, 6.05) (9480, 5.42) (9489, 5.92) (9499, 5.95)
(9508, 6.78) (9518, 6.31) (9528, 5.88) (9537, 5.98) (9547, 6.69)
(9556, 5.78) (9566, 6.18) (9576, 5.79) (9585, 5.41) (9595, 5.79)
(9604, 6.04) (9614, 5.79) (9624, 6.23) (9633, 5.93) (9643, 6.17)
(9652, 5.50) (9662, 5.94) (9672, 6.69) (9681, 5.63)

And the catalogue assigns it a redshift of 0.169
